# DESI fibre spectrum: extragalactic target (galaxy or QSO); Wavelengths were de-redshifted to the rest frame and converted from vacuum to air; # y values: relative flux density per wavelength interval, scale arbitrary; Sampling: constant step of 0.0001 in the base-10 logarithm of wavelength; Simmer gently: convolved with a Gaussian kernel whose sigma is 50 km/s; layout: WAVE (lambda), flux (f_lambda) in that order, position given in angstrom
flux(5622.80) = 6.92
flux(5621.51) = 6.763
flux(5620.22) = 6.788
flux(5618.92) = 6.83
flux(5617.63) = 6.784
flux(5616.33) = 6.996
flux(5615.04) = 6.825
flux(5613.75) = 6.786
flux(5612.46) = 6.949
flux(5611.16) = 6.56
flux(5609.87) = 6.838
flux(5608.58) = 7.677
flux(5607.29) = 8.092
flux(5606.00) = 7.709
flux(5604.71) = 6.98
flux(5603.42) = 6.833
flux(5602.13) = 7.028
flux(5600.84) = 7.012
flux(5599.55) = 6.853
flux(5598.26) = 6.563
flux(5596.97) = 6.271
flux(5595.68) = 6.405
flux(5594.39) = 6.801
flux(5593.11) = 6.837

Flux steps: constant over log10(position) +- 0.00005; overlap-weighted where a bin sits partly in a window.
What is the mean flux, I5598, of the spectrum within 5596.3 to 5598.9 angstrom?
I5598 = 6.41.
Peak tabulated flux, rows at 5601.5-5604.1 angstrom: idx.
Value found 7.028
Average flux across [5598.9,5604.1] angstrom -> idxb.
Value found 6.93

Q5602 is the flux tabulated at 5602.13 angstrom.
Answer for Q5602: 7.028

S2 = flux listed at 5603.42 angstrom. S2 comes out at 6.833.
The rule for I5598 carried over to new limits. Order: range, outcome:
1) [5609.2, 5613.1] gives 6.78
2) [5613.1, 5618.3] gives 6.85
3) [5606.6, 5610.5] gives 7.55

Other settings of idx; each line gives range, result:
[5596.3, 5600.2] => 6.853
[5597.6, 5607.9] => 8.092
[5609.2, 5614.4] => 6.949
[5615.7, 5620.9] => 6.996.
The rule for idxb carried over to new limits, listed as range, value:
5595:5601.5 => 6.62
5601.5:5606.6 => 7.13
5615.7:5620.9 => 6.84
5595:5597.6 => 6.34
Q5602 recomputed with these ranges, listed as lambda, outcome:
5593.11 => 6.837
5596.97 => 6.271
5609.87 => 6.838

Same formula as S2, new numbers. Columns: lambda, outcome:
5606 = 7.709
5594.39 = 6.801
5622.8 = 6.92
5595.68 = 6.405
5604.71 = 6.98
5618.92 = 6.83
